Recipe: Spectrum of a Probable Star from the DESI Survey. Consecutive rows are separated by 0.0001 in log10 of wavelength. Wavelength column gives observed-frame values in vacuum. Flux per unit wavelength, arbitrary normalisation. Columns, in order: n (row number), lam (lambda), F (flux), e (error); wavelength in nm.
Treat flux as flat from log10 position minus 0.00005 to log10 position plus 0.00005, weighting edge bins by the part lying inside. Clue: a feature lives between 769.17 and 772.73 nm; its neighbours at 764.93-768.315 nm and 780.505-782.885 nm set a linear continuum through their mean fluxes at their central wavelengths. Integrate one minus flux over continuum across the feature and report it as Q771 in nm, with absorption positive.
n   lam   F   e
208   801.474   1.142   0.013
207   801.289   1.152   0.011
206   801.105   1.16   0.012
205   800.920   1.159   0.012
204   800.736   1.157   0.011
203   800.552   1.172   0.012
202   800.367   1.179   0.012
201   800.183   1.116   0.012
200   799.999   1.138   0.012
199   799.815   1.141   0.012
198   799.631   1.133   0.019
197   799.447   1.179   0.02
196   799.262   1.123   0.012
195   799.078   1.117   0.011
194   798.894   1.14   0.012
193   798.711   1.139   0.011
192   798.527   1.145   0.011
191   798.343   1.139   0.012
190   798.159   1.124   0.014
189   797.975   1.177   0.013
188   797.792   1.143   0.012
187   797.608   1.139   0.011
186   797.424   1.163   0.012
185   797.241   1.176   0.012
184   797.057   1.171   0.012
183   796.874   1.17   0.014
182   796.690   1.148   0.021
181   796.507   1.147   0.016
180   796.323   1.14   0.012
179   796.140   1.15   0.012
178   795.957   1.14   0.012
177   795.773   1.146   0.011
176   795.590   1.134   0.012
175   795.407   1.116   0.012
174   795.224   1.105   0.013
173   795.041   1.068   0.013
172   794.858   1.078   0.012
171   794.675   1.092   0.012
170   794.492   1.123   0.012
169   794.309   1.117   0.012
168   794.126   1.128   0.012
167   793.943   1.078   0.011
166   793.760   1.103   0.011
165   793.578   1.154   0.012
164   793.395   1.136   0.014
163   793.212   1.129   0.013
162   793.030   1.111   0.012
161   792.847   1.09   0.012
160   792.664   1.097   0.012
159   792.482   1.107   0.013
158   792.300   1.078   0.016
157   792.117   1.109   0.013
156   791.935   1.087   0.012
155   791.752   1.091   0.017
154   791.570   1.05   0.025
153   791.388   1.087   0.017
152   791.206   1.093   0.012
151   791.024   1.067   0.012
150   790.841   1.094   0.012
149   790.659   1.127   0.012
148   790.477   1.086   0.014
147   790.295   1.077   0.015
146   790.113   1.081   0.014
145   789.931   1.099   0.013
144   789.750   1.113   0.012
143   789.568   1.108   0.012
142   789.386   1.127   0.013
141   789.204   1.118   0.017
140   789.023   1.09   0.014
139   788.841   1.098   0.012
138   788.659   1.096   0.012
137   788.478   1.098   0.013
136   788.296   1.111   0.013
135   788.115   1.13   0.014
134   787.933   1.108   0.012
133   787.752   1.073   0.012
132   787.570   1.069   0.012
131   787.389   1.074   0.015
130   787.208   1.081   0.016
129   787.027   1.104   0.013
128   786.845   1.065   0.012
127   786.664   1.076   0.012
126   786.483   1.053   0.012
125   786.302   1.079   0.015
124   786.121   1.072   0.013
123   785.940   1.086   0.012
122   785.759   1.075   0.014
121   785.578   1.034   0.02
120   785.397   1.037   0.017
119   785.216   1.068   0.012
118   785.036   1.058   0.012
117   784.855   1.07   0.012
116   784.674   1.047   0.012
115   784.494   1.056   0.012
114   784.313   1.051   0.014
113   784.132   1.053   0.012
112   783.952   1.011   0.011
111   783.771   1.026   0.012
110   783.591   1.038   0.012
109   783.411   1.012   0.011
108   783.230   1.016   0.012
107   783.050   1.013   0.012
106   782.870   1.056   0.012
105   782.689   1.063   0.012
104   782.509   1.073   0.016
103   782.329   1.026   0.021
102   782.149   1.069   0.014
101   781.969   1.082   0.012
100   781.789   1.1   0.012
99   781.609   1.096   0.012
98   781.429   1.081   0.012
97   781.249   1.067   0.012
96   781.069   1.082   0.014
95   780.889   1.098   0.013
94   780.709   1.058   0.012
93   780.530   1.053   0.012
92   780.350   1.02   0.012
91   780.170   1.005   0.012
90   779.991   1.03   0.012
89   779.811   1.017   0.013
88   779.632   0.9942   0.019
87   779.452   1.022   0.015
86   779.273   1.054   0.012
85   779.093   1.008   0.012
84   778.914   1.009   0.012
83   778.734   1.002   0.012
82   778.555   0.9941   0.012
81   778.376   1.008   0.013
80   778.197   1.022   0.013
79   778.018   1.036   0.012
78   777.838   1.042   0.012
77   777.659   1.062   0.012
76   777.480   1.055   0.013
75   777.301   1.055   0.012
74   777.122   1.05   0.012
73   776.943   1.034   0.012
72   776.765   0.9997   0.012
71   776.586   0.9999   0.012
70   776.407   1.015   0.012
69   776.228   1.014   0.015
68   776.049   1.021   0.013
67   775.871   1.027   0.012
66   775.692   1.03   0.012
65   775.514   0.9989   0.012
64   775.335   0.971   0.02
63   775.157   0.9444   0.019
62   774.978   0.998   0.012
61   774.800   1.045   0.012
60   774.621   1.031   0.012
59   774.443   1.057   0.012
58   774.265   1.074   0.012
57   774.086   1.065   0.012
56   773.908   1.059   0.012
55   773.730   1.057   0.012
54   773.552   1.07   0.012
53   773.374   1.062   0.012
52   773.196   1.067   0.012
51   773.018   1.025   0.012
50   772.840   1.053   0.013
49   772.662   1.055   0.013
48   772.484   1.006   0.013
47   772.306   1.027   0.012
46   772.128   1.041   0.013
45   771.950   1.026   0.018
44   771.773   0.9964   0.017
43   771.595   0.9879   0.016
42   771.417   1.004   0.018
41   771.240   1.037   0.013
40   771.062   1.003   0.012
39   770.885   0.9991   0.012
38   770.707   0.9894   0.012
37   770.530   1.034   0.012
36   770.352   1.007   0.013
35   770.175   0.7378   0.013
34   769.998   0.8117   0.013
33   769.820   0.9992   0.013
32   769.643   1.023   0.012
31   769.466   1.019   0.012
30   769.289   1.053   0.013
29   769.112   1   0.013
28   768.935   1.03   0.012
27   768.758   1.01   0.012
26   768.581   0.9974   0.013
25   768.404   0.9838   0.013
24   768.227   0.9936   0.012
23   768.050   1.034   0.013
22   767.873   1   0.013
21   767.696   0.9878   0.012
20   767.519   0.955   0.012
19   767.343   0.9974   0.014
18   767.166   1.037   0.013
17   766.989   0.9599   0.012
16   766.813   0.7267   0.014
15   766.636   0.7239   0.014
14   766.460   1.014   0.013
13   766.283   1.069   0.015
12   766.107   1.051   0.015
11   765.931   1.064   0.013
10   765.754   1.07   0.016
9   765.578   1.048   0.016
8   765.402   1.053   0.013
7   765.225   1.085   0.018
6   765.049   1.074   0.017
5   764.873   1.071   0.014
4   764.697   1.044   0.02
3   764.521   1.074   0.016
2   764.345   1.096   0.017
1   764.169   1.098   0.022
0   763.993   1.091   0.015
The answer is 0.09 nm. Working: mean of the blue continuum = 0.998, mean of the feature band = 0.993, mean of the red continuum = 1.07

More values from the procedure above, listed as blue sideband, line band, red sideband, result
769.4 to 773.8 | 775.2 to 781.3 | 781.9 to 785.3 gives 0.006 nm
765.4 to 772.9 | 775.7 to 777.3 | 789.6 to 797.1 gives 0.009 nm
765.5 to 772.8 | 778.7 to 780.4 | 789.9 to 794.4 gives 0.038 nm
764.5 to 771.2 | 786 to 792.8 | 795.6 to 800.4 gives 0.074 nm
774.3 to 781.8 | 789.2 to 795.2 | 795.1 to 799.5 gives 0.074 nm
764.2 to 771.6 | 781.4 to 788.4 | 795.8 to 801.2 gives 0.122 nm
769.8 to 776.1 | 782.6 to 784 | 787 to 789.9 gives 0.053 nm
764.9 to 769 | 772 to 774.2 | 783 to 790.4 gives -0.058 nm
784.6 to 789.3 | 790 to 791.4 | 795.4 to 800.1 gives 0.017 nm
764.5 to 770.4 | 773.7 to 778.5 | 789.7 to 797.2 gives 0.020 nm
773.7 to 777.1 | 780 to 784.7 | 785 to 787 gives -0.004 nm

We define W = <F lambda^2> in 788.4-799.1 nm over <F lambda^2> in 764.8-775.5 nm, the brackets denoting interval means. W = 1.18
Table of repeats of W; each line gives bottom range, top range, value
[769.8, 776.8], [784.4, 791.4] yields 1.11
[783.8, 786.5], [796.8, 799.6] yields 1.12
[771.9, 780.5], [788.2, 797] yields 1.12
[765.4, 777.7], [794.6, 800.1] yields 1.20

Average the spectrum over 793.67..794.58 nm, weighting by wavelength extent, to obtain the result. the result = 1.11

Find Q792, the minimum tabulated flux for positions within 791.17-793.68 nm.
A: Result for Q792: 1.05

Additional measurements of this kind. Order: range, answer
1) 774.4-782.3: 0.9444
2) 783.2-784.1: 1.011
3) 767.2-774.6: 0.7378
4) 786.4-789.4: 1.053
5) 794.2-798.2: 1.068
